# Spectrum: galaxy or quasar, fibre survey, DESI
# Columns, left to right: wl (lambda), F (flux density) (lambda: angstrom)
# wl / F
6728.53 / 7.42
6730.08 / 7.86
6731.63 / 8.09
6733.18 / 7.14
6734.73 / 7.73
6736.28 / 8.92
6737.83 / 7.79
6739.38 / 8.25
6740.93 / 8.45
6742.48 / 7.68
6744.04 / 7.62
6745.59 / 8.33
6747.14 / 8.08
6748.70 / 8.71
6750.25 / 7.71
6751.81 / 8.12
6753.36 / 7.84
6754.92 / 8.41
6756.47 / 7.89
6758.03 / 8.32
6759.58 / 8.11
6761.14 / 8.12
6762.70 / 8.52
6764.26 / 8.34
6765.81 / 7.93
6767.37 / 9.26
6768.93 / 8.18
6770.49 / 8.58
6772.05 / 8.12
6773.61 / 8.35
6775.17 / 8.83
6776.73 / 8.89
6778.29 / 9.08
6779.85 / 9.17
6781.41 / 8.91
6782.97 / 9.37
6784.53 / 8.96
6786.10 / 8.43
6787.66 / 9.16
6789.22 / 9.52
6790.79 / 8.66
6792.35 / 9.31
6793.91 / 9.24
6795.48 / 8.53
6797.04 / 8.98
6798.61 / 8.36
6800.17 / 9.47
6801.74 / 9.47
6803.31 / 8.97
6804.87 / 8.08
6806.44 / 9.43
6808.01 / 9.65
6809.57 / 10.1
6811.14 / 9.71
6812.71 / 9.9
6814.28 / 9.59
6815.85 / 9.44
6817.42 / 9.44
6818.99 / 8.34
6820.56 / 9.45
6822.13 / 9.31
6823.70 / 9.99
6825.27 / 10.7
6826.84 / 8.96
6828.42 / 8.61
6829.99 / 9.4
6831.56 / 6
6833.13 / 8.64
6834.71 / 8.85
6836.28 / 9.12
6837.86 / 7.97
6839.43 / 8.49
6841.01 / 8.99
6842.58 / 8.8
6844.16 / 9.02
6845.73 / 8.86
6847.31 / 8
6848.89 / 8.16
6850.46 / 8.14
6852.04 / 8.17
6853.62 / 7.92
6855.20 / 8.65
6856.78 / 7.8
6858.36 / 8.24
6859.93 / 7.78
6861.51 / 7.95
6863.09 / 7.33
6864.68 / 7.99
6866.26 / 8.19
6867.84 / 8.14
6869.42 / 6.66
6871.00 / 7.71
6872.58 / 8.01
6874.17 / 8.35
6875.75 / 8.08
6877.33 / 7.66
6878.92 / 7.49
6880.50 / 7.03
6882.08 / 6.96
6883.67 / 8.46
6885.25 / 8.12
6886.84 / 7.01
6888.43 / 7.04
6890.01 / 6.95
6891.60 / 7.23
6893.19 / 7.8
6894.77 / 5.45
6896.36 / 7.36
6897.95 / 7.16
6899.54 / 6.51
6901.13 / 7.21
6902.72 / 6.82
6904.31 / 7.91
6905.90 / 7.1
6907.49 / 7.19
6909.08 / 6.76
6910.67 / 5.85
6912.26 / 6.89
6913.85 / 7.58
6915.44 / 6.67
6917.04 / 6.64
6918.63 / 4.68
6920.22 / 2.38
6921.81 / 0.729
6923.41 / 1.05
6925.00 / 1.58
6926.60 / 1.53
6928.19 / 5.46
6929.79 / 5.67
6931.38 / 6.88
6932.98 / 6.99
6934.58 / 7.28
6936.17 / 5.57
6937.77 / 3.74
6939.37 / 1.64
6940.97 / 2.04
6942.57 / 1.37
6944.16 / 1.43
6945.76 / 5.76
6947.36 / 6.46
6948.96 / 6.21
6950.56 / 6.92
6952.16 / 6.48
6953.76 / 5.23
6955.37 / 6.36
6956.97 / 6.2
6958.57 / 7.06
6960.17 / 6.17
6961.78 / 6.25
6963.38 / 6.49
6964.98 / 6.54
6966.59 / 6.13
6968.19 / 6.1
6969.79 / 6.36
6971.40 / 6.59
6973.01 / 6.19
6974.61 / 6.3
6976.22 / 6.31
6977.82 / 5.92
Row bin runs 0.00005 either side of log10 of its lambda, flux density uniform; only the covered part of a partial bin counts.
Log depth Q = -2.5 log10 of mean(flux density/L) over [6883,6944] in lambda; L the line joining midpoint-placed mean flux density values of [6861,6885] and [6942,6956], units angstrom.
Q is 0.162 mag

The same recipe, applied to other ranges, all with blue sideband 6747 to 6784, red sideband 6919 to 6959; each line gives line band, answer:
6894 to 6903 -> -0.24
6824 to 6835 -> -0.25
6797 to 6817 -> -0.24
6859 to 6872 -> -0.25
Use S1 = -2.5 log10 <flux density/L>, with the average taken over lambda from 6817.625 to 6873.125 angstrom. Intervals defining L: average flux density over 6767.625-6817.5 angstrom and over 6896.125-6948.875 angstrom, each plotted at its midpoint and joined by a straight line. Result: -0.13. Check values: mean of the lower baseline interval 9.06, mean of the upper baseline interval 5.14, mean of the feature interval 8.42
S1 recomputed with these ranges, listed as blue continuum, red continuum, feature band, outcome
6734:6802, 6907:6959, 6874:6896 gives -0.22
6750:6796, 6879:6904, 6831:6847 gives -0.09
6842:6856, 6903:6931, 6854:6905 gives -0.10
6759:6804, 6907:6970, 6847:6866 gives -0.14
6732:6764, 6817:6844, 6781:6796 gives -0.07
